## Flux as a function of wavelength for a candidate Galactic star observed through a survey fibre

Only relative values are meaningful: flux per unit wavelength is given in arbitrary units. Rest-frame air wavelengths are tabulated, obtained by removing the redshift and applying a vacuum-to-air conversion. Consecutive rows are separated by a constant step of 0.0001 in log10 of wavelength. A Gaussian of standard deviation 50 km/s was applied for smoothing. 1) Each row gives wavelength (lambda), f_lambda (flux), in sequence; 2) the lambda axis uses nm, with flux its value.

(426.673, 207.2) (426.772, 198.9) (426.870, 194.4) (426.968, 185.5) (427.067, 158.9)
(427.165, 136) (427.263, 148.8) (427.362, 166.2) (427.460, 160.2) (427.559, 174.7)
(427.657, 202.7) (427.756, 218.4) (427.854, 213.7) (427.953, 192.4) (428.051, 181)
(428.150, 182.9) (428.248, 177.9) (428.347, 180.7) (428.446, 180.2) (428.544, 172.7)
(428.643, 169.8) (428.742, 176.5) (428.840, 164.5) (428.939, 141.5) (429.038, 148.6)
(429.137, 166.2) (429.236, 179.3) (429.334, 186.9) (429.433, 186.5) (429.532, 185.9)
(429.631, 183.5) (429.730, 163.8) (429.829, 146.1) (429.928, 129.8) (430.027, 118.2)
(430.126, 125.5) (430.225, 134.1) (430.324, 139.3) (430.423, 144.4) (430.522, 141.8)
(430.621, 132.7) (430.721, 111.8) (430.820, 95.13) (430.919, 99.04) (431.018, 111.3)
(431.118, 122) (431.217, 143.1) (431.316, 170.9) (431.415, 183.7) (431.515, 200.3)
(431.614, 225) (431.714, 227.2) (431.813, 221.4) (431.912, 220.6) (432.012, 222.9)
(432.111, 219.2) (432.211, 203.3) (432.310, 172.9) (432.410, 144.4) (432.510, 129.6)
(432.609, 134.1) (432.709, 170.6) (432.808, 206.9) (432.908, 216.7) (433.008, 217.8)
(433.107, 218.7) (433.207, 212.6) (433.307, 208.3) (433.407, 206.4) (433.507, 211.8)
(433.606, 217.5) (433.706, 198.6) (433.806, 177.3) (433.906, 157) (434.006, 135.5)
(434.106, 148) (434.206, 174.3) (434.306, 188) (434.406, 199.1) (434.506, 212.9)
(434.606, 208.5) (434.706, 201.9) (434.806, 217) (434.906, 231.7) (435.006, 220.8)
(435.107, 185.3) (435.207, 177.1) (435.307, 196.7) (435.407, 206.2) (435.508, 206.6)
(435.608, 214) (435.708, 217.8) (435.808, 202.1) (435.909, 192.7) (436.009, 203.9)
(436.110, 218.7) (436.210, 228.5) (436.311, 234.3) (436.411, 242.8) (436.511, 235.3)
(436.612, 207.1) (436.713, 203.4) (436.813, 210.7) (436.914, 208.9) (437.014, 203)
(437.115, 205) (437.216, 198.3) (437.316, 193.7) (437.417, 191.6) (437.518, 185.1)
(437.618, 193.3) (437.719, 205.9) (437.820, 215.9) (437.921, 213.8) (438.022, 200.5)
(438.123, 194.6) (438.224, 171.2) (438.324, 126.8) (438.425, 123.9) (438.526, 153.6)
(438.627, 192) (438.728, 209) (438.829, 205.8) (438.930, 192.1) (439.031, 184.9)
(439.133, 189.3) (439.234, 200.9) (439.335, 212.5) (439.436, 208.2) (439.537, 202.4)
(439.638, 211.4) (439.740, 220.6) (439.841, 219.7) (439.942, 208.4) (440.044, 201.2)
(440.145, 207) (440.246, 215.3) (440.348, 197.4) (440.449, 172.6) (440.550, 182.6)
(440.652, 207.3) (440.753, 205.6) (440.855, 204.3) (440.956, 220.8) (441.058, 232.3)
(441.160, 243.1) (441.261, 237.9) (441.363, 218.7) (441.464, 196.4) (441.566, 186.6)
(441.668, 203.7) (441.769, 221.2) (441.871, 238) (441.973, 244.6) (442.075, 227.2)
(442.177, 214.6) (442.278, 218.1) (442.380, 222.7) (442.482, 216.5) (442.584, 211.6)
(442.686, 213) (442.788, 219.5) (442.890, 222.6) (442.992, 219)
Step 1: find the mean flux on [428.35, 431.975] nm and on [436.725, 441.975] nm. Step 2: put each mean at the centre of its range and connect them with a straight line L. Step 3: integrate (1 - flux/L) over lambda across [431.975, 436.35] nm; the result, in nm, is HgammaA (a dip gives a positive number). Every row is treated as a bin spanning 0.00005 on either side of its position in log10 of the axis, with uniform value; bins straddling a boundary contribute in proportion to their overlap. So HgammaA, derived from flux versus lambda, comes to -0.46 nm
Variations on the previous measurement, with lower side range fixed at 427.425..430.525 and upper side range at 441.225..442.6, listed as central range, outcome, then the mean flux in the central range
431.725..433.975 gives -0.15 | 195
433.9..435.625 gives -0.03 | 194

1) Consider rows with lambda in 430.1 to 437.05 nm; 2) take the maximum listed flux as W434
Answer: 242.8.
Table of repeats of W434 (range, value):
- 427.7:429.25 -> 218.4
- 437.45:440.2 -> 220.6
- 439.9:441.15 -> 232.3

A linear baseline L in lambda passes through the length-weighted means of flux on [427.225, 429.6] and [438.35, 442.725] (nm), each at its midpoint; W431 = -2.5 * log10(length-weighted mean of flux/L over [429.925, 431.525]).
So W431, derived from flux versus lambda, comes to 0.34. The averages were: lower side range 178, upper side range 206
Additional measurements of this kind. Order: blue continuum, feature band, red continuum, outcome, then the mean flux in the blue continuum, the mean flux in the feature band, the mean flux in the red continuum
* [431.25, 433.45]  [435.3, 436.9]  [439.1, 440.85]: -0.07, 197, 214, 204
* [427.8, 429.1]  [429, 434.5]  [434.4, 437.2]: 0.12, 176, 172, 210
